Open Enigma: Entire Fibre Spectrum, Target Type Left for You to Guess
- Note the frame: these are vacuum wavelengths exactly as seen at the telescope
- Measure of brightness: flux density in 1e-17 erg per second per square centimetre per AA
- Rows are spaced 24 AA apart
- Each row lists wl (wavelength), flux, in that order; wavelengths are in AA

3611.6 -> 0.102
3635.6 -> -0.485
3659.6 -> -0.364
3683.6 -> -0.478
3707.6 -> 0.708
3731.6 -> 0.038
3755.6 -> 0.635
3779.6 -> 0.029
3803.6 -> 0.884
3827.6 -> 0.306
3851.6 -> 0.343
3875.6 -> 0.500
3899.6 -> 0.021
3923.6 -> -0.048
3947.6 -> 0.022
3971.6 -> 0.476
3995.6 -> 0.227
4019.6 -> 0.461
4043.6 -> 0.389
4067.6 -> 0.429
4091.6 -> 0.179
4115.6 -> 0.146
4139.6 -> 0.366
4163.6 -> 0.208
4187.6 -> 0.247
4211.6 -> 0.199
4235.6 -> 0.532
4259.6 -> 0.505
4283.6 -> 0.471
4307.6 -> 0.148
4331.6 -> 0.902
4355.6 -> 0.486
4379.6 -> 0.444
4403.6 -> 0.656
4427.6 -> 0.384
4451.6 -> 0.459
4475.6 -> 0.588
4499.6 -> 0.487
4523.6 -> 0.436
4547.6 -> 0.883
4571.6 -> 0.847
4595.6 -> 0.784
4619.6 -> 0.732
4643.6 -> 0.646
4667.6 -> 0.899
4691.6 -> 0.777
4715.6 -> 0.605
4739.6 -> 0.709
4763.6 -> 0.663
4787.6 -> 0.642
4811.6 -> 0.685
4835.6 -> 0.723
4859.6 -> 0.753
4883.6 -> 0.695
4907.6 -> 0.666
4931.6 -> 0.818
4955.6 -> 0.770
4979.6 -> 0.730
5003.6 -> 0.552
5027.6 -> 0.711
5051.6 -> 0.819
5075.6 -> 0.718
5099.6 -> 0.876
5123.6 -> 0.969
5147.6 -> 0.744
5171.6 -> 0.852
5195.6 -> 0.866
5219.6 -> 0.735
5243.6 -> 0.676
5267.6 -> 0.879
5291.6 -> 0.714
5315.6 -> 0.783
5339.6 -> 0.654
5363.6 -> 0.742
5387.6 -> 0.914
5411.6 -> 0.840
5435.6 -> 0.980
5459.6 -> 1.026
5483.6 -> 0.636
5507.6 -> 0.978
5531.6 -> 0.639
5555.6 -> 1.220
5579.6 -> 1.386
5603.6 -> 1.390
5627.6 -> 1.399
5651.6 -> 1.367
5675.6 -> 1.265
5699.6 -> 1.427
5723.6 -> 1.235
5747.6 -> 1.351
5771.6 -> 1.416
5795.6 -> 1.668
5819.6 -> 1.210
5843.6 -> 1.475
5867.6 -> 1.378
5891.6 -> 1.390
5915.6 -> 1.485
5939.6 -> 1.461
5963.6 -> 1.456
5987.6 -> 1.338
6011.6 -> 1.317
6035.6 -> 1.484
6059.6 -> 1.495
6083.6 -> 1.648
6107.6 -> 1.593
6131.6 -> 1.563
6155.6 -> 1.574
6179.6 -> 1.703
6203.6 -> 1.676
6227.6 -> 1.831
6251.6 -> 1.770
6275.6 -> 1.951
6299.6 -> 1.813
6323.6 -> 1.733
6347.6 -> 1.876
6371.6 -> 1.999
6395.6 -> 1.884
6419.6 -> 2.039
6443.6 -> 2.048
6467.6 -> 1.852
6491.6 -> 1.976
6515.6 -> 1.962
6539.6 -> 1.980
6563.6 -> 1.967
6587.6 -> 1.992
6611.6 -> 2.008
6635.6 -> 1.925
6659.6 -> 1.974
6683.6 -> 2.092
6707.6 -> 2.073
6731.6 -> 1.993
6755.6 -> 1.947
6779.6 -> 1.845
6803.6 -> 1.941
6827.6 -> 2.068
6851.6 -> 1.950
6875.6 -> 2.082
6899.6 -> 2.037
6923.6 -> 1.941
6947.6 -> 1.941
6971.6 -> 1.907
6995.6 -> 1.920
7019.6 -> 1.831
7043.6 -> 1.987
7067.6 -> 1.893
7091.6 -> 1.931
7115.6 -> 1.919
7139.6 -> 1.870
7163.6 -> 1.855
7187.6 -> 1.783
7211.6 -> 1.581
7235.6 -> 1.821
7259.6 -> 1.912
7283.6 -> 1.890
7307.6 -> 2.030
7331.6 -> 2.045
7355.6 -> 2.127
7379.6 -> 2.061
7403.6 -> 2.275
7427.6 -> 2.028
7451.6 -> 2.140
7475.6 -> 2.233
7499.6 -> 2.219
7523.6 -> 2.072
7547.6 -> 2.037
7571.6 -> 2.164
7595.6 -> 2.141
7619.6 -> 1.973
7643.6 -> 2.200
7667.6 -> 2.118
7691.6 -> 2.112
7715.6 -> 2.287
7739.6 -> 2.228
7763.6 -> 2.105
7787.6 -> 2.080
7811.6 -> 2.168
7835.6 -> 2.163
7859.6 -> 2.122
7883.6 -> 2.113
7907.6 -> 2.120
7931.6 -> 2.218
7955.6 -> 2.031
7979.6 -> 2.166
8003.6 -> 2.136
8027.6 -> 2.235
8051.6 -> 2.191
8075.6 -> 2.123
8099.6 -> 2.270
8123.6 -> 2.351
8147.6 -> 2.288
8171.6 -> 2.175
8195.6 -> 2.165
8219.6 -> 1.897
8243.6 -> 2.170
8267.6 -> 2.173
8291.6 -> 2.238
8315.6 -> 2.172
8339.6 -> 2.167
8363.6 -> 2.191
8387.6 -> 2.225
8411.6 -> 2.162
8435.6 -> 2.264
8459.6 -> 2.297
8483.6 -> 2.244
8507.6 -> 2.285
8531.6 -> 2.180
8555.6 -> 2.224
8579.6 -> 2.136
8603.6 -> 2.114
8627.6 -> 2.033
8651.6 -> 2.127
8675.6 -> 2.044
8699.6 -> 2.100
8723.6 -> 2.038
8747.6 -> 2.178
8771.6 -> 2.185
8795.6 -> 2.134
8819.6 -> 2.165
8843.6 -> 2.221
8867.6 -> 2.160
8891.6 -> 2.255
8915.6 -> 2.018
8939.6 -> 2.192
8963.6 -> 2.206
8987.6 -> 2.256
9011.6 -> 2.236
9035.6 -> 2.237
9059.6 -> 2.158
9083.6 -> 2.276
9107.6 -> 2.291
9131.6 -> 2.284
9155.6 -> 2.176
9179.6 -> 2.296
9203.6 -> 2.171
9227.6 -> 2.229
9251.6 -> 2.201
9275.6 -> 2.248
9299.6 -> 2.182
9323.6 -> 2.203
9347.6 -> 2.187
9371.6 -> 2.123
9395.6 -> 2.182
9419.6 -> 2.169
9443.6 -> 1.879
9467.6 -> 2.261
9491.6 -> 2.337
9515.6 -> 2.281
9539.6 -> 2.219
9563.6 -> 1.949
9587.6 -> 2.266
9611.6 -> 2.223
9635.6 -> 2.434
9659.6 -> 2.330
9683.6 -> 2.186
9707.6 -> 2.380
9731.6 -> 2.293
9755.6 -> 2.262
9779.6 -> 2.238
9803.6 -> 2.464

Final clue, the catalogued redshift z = 0.39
